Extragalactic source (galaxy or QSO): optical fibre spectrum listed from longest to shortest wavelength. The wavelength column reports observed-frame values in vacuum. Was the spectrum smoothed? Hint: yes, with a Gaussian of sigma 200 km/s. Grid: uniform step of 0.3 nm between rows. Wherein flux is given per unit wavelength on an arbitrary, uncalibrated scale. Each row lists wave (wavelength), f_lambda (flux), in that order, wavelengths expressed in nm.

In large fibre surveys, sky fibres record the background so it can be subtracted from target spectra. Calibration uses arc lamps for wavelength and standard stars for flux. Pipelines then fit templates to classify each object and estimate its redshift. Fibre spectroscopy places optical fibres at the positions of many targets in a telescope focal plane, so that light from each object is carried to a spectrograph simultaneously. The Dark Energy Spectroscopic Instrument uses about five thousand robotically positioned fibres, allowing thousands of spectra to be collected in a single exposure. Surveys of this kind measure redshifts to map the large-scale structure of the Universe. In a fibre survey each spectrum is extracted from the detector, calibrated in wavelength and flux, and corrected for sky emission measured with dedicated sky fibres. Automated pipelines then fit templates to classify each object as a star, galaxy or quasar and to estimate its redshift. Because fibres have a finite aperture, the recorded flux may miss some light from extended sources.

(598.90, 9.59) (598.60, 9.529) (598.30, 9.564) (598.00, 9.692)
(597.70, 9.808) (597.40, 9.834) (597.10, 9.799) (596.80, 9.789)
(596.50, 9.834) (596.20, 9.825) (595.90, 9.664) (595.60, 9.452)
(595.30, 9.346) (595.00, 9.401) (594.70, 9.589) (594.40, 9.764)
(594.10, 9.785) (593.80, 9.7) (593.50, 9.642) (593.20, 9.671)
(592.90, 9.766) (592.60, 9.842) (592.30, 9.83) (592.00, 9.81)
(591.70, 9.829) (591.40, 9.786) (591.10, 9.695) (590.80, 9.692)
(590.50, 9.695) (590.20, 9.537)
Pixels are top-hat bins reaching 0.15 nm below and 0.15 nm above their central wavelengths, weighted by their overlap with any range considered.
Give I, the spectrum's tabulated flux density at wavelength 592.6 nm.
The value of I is 9.842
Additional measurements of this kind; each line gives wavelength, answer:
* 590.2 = 9.537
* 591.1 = 9.695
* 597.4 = 9.834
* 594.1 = 9.785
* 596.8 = 9.789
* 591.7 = 9.829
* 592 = 9.81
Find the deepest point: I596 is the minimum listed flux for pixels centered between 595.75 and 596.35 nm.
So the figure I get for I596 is 9.664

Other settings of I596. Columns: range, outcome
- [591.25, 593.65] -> 9.642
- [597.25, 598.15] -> 9.692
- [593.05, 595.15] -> 9.401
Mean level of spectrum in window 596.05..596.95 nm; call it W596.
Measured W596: 9.82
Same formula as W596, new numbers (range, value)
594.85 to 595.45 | 9.37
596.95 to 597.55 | 9.82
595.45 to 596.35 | 9.65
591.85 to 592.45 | 9.82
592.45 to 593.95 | 9.72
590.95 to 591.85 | 9.77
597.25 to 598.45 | 9.72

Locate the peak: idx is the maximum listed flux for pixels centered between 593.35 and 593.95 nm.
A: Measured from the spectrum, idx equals 9.7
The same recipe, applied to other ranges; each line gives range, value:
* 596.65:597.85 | 9.834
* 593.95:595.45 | 9.785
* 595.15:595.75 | 9.452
